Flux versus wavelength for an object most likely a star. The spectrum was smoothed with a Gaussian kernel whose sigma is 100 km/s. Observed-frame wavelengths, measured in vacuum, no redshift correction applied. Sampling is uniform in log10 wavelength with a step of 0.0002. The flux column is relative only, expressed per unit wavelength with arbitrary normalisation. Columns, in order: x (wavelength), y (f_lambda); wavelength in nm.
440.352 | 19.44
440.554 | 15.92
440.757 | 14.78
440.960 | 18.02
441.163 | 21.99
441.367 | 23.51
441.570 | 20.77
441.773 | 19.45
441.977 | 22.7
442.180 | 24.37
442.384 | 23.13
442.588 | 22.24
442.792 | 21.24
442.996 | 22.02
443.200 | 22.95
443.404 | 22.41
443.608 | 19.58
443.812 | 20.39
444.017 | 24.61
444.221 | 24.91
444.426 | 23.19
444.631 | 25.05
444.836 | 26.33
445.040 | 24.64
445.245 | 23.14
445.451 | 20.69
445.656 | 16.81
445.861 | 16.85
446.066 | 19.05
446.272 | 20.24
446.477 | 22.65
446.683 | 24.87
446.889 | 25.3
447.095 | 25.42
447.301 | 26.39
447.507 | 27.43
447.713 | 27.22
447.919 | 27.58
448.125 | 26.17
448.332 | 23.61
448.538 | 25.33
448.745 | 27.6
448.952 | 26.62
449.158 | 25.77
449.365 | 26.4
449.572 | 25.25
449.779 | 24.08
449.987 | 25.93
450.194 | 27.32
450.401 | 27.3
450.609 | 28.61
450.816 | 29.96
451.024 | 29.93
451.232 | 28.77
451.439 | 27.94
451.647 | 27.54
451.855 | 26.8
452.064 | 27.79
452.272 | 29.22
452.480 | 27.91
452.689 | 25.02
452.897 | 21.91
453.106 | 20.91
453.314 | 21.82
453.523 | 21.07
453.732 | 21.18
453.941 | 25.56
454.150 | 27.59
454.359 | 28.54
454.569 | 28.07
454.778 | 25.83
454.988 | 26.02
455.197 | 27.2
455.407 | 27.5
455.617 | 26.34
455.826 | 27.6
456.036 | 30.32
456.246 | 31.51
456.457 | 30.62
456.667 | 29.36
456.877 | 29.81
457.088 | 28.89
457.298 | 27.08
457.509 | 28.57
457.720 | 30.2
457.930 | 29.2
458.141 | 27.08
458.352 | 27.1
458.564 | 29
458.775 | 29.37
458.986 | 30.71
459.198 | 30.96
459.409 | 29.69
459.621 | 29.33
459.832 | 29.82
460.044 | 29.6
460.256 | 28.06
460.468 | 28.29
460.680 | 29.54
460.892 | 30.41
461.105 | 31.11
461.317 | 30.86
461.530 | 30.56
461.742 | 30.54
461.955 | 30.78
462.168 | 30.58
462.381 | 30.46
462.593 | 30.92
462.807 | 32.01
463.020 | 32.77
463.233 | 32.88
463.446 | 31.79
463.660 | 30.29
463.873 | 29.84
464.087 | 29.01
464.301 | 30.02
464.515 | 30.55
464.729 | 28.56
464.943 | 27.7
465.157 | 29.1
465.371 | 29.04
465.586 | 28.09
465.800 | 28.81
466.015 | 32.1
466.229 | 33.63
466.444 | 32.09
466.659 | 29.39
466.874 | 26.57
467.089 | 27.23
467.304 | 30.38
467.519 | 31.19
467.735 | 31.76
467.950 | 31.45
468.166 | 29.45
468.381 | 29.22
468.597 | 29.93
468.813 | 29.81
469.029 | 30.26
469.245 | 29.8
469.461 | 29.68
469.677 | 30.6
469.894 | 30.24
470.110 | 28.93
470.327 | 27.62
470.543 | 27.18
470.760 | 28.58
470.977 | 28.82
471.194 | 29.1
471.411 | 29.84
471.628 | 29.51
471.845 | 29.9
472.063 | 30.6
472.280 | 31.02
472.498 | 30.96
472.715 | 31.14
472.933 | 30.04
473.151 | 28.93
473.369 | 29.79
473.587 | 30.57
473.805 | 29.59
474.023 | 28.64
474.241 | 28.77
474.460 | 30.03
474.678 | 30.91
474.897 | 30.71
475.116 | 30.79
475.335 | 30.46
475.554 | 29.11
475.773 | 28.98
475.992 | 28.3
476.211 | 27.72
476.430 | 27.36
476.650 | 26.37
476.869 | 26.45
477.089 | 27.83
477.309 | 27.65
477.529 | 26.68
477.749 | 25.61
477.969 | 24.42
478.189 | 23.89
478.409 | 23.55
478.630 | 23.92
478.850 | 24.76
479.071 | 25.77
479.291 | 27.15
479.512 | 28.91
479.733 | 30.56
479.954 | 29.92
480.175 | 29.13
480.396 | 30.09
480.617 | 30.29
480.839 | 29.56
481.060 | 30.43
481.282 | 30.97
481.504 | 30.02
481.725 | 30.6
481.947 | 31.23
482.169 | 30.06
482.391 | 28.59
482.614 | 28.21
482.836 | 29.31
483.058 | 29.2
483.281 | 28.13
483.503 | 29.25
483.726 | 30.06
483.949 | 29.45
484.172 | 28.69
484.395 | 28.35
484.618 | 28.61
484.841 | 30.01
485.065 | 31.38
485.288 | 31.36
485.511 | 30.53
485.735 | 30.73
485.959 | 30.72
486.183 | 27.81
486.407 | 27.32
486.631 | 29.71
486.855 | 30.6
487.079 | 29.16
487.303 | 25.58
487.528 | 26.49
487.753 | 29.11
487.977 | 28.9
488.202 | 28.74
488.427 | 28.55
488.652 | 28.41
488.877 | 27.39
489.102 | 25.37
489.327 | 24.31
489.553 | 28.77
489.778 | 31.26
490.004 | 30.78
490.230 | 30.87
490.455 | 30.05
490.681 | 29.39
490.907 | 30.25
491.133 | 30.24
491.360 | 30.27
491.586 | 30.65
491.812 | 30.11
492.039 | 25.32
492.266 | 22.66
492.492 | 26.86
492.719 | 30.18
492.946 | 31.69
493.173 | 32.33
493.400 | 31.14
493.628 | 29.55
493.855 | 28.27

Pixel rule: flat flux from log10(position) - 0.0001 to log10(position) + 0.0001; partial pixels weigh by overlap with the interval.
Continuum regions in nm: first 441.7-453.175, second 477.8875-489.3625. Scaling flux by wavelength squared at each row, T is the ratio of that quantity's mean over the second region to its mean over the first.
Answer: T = 1.36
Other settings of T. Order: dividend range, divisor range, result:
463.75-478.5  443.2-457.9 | 1.24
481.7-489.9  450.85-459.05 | 1.21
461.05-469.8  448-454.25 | 1.24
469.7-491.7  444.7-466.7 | 1.16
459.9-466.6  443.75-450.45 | 1.33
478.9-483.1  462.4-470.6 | 1.04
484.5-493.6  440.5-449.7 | 1.52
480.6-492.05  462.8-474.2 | 1.06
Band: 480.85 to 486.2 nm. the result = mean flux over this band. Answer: 29.8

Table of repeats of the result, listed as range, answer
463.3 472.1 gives 29.7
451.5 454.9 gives 25.4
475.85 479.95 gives 26.6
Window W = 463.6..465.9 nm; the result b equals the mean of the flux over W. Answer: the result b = 29.2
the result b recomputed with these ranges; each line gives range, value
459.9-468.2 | 30.2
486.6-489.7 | 27.9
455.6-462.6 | 29.6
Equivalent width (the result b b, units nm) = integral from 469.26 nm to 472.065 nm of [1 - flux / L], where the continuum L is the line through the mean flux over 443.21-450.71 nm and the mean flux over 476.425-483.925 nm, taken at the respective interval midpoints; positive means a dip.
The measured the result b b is -0.23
